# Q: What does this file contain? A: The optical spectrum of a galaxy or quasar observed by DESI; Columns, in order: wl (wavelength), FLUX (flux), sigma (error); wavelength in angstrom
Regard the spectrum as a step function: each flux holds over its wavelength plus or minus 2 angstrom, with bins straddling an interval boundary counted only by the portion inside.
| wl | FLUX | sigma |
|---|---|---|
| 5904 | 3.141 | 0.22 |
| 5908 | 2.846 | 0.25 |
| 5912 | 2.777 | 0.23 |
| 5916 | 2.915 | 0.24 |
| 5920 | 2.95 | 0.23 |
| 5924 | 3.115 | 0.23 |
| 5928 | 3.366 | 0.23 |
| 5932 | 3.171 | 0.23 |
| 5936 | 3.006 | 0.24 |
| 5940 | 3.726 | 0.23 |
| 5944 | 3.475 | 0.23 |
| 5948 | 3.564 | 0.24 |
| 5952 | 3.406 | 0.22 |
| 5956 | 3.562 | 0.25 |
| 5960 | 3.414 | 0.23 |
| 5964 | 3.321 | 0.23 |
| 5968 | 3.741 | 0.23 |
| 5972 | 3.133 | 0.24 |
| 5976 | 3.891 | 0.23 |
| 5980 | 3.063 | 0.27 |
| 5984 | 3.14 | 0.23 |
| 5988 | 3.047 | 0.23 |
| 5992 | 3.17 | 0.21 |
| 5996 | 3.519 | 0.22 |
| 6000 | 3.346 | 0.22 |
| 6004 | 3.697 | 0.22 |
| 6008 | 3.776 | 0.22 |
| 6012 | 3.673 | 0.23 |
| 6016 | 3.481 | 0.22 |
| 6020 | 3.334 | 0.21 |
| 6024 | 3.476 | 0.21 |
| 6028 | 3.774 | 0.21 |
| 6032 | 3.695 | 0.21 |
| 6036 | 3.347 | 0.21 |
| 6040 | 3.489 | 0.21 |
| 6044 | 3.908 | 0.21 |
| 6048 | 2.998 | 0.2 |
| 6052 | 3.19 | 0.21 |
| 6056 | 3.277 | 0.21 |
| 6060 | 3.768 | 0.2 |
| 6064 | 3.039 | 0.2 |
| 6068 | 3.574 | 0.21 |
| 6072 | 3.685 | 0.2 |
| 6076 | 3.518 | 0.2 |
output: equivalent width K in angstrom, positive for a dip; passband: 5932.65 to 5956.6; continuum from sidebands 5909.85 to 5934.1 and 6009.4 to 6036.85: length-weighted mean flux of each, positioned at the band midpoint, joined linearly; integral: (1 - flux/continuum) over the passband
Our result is -2.1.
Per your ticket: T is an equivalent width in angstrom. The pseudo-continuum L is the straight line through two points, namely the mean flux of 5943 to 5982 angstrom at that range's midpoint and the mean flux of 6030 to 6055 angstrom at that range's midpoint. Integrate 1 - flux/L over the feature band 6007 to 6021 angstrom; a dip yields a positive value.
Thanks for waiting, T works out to -0.5 angstrom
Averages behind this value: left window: 3.46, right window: 3.43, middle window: 3.57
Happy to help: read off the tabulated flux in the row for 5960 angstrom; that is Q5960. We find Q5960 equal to 3.414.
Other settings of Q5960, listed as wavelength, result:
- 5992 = 3.17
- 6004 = 3.697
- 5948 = 3.564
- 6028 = 3.774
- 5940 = 3.726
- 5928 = 3.366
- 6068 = 3.574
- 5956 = 3.562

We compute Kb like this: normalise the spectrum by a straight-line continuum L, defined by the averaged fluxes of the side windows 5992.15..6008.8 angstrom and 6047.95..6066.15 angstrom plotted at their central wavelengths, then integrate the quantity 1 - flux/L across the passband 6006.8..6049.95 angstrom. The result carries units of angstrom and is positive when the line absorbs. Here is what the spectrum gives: -1.7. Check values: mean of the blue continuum 3.52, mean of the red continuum 3.28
